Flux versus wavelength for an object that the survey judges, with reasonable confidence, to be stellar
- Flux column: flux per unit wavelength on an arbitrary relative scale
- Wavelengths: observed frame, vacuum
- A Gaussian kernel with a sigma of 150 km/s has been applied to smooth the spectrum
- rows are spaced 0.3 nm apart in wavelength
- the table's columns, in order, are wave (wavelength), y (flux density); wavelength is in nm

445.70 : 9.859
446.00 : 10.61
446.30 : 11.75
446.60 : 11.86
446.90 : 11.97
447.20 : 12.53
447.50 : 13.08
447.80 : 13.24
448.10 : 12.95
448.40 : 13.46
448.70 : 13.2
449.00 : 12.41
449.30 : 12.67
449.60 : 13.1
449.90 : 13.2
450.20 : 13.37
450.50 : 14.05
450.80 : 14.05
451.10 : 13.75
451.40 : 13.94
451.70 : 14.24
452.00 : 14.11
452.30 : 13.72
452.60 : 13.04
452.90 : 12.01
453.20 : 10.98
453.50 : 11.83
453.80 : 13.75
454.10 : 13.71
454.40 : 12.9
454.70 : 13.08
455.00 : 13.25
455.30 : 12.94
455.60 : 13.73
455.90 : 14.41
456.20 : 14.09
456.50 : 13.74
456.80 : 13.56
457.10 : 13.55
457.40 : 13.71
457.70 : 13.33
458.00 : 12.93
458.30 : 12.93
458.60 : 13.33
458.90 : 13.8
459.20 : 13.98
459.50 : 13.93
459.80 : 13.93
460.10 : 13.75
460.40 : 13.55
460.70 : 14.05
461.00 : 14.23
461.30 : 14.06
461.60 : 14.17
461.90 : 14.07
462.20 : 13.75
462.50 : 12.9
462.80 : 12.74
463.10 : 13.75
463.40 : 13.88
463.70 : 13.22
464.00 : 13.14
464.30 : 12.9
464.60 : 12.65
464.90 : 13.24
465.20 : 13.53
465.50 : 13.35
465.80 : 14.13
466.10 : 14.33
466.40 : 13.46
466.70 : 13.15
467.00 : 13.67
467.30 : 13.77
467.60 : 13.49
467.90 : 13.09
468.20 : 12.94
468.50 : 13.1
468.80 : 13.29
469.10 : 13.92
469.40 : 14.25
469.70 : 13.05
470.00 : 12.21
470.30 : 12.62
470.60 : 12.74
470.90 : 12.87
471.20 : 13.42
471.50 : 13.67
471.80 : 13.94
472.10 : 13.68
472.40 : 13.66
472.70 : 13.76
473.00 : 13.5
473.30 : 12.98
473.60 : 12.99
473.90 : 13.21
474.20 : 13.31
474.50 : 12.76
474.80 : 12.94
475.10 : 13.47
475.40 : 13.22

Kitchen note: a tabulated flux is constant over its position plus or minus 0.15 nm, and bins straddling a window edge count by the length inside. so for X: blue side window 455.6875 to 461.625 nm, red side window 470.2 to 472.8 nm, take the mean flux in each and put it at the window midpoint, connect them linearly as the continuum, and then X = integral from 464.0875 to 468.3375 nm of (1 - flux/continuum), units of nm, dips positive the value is 0.039 nm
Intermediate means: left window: 13.7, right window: 13.4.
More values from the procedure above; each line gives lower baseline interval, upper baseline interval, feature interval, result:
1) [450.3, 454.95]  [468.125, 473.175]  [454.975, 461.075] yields -0.17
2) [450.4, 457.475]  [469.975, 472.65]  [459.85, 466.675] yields -0.13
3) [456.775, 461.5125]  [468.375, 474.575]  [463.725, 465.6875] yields 0.05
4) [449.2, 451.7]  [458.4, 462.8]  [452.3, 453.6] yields 0.14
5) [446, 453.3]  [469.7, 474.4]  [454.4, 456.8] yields -0.09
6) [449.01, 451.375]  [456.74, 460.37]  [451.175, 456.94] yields 0.07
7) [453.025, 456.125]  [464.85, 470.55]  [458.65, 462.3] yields -0.20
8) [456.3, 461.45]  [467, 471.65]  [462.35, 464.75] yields 0.06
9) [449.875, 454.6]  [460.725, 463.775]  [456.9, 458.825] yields 0.03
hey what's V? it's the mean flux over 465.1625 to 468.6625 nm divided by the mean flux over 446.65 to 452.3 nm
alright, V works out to 1.02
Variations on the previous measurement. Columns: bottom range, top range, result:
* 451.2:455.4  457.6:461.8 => 1.05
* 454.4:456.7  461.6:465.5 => 0.98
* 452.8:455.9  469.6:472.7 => 1.02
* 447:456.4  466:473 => 1.01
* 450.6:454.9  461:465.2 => 1.02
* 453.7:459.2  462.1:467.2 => 0.99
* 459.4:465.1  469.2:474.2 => 0.98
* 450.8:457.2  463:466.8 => 1.01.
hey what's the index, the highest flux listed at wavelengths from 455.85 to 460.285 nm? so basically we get 14.41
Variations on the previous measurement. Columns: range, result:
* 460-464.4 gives 14.23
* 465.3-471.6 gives 14.33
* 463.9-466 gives 14.13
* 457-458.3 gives 13.71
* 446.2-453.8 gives 14.24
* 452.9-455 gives 13.75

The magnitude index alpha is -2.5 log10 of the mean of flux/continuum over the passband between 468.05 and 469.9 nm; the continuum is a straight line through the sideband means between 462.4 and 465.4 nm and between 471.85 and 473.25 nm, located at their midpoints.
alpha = 0.00 mag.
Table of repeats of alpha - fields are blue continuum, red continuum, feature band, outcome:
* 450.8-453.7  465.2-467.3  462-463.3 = 0.016 mag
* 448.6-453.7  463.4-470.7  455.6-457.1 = -0.054 mag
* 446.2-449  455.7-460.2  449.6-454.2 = -0.019 mag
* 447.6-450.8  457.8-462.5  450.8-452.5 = -0.049 mag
